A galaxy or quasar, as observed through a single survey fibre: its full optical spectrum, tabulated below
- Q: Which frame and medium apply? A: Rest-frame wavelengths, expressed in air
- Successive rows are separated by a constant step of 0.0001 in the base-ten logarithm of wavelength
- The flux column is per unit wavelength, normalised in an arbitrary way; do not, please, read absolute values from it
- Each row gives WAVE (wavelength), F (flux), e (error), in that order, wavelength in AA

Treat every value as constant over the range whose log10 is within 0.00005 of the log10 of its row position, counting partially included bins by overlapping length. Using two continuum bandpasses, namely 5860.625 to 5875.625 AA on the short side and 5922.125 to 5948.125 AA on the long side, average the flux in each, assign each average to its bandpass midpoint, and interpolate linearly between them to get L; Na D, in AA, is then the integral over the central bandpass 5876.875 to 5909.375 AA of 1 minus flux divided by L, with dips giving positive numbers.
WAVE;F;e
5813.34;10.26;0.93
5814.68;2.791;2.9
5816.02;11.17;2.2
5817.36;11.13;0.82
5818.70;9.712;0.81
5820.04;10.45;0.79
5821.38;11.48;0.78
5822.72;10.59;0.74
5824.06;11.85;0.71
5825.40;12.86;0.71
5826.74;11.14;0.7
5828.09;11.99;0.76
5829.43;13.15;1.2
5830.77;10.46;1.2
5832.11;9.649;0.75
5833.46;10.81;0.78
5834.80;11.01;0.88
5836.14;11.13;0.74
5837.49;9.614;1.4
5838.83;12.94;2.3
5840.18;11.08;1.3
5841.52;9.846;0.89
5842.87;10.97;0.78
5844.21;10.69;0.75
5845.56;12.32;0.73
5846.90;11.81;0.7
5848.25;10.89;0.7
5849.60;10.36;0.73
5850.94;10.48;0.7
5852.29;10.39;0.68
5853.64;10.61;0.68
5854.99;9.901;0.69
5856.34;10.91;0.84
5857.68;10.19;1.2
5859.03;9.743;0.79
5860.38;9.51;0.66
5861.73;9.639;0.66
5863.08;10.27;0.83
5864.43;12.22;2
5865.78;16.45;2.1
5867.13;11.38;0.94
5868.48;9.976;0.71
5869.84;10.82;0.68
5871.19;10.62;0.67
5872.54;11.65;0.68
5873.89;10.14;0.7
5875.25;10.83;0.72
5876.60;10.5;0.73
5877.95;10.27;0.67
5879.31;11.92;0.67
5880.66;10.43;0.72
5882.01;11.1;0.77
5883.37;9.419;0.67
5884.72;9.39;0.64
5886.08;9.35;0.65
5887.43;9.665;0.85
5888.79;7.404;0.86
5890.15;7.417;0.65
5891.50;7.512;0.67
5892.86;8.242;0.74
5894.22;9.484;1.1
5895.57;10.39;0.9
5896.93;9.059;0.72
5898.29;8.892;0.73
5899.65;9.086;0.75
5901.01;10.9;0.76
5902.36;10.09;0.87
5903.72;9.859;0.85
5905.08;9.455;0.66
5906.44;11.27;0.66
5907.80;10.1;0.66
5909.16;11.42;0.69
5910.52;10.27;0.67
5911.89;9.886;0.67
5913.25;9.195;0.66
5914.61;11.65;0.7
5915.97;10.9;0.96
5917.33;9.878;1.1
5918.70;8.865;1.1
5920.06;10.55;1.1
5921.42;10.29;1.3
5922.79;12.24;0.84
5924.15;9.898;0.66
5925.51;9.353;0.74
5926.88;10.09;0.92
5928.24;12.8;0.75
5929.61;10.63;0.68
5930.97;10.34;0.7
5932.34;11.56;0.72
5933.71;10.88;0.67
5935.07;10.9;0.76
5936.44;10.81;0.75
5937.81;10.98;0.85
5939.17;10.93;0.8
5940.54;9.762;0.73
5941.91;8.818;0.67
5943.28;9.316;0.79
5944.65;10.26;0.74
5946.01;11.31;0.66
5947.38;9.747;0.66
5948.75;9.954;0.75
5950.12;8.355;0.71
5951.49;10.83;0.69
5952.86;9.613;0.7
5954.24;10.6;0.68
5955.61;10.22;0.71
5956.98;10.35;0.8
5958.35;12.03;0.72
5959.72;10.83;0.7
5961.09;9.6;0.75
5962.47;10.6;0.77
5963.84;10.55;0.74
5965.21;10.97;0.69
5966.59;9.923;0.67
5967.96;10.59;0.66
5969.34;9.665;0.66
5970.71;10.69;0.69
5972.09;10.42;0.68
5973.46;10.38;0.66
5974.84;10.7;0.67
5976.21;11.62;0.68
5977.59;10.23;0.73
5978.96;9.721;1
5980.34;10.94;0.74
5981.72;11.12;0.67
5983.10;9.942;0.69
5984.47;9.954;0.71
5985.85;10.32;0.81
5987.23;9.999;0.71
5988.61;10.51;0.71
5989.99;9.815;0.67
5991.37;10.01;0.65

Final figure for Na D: 3.9 AA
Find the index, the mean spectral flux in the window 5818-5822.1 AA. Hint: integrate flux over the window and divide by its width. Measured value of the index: 10.6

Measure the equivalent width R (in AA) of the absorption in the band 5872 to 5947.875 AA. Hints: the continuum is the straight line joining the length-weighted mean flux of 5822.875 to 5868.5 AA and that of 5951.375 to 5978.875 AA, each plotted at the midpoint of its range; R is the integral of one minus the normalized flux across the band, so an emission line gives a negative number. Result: 4.4 AA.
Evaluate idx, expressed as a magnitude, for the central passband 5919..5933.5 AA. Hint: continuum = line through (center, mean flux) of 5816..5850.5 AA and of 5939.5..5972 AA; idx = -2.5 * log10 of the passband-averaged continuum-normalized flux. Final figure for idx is -0.03 mag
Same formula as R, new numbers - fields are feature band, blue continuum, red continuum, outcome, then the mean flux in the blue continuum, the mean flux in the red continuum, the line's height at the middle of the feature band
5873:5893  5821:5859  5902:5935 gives 2.1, 11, 10.5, 10.7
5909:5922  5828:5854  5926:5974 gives 0.4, 11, 10.4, 10.6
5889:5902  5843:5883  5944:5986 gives 2.1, 10.9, 10.4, 10.7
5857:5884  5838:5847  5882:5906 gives -1.8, 11.3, 9.23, 10.2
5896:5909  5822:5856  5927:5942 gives 1.2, 11.1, 10.8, 10.9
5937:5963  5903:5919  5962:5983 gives 0.5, 10.3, 10.5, 10.4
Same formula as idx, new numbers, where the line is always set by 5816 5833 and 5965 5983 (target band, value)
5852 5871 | 0.02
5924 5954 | 0.03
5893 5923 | 0.07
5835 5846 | 0.01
